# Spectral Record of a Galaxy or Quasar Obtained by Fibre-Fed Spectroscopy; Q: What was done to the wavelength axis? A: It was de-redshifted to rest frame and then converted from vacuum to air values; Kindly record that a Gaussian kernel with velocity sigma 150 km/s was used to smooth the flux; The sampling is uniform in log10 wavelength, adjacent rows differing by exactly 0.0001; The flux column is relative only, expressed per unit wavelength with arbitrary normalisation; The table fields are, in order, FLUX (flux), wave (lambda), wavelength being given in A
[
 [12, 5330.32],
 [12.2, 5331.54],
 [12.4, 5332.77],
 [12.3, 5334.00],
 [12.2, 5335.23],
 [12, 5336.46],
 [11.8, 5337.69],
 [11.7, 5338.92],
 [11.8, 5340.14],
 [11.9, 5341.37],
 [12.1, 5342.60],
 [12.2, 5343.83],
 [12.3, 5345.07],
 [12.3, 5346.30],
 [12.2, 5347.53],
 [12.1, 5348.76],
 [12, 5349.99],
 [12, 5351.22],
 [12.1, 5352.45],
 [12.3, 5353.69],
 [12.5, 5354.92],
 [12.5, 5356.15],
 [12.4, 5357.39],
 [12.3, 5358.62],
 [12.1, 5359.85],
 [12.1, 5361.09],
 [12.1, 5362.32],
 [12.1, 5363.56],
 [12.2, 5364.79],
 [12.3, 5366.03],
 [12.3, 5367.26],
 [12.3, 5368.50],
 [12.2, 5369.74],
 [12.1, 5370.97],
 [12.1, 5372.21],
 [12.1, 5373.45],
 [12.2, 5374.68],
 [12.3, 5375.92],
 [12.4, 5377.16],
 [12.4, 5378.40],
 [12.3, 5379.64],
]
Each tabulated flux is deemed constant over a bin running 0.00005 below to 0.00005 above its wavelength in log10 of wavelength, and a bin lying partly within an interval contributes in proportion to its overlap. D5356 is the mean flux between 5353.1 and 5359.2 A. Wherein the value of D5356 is 12.4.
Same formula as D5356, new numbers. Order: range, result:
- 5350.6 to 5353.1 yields 12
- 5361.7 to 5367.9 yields 12.2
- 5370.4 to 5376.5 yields 12.2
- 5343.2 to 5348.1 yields 12.2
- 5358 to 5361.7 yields 12.2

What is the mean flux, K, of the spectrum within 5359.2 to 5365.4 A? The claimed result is 12.1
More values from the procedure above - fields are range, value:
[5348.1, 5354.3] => 12.1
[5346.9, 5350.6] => 12.1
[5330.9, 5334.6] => 12.3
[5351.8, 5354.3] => 12.2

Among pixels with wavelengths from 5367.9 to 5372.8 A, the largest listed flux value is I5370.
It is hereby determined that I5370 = 12.3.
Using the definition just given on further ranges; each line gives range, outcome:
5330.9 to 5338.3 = 12.4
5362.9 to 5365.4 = 12.2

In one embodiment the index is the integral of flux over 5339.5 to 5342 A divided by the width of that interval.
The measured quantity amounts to 11.9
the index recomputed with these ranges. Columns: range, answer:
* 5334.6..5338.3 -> 12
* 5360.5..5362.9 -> 12.1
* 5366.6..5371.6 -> 12.2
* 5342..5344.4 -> 12.2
